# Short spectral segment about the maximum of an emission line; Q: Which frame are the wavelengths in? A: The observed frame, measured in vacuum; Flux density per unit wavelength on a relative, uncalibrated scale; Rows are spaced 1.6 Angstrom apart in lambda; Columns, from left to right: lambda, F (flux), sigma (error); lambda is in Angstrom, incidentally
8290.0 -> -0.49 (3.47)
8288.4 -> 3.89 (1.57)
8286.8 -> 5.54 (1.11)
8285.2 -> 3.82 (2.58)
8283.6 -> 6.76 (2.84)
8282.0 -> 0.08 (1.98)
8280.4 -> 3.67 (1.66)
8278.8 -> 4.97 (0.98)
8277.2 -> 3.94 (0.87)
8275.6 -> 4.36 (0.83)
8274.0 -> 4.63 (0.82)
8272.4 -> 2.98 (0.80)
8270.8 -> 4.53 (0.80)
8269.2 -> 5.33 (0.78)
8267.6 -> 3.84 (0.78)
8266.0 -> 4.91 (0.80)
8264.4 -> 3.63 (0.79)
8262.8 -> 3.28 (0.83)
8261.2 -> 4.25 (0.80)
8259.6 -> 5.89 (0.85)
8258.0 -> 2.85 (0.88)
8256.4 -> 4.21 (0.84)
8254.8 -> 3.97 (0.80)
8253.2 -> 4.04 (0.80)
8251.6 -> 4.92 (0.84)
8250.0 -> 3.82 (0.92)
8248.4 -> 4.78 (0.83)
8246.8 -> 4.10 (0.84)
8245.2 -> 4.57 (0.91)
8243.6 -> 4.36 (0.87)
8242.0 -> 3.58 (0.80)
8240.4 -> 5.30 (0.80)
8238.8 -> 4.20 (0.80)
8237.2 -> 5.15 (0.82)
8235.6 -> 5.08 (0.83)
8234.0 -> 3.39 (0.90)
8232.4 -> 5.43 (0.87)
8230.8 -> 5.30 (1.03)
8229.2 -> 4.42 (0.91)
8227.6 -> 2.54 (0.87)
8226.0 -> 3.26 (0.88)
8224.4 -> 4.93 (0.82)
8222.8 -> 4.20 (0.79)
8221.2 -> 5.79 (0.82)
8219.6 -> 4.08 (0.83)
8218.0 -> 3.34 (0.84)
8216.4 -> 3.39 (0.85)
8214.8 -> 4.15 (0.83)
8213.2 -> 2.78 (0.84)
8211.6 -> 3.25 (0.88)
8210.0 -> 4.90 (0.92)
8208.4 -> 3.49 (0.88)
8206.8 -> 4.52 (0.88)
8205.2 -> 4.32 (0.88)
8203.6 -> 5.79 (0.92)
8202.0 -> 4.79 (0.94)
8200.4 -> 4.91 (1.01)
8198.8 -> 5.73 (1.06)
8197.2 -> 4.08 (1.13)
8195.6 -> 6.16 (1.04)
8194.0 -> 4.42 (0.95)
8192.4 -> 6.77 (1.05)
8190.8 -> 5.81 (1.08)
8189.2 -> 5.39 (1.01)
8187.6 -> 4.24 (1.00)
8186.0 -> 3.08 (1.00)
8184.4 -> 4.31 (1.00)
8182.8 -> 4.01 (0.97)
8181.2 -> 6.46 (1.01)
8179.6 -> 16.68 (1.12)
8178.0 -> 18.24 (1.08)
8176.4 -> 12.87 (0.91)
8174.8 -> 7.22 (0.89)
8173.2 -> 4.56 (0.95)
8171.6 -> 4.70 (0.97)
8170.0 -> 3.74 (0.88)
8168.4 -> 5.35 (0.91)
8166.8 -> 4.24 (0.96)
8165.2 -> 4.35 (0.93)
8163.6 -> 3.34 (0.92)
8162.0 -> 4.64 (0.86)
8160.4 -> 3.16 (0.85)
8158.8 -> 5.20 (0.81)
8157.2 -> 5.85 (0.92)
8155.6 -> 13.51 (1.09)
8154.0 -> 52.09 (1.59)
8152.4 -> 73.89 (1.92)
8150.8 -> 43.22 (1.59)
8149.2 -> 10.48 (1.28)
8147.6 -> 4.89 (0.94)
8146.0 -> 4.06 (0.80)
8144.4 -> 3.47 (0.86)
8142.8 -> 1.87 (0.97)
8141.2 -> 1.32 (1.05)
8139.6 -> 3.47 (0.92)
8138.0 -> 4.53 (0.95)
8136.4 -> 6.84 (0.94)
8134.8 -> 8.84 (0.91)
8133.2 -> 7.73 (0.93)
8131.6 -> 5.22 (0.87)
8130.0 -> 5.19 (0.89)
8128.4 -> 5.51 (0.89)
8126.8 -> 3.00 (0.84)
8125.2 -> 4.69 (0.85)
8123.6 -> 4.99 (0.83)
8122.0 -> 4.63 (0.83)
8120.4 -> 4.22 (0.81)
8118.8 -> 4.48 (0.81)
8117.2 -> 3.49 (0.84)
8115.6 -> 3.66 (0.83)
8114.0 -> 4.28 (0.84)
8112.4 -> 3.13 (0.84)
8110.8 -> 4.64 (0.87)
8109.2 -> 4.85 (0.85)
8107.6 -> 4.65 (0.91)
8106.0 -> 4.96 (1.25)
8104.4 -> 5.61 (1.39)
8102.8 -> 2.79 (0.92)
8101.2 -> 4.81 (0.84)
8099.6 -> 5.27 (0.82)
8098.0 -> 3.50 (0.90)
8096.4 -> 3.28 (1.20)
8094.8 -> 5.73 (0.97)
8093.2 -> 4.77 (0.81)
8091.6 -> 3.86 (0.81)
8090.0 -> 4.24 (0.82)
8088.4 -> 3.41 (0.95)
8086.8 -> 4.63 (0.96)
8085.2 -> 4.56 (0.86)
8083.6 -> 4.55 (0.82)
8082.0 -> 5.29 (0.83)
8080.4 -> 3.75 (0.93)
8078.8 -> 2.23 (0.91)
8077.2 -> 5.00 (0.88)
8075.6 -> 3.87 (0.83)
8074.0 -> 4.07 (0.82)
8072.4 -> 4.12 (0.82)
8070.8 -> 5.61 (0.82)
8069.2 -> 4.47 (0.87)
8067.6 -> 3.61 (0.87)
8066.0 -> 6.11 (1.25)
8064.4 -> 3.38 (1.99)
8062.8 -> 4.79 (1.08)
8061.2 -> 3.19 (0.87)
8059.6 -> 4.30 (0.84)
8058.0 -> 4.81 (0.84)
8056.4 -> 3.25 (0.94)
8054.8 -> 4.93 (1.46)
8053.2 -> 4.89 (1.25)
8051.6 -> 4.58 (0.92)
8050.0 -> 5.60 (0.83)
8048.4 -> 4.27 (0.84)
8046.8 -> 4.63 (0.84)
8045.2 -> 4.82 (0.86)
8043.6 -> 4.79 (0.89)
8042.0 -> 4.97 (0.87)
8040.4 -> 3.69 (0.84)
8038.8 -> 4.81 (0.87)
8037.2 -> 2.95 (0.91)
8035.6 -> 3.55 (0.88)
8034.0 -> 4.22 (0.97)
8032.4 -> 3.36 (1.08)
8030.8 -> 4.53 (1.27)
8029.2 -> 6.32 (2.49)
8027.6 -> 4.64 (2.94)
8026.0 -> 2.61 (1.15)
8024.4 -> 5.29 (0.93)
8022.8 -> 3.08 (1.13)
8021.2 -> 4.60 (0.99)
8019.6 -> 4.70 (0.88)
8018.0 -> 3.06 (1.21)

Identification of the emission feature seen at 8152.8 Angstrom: Halpha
